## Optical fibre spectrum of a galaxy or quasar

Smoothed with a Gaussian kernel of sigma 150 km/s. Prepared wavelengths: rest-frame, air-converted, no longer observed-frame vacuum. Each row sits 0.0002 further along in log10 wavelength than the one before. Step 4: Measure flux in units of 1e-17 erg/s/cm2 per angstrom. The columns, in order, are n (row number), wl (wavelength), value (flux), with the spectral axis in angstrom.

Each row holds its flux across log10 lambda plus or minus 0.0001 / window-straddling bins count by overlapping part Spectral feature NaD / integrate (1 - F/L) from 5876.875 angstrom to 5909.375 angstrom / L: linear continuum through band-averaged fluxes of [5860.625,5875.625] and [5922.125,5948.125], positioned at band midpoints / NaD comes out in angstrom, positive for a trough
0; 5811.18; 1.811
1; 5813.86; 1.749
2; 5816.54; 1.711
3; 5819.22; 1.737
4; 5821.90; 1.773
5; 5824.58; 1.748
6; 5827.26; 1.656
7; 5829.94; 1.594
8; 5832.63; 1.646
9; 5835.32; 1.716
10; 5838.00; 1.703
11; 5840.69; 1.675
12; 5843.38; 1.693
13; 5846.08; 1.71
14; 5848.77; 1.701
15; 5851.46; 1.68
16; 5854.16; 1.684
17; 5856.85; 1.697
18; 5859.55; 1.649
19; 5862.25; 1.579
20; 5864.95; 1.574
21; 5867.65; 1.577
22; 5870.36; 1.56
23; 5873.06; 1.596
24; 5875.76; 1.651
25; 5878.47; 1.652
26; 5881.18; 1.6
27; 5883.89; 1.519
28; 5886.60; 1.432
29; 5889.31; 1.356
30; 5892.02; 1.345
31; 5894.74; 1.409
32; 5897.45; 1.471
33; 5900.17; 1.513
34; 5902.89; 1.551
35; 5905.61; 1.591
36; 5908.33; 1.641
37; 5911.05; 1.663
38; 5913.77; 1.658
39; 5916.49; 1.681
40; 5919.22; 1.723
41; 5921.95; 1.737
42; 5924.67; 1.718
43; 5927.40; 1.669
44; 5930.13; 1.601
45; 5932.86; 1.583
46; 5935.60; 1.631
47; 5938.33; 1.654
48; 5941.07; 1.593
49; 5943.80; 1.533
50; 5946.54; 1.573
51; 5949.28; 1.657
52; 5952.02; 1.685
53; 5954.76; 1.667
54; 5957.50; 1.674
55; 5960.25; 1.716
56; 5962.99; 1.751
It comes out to 1.88 angstrom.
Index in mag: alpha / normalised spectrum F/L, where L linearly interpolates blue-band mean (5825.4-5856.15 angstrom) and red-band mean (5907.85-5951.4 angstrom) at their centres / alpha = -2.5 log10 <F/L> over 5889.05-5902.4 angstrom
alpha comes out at 0.16 mag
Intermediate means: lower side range 1.68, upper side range 1.65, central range 1.43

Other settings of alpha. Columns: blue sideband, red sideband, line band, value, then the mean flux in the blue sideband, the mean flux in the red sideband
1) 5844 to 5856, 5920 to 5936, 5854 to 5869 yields 0.04 mag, 1.69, 1.66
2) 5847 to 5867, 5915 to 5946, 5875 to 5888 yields 0.06 mag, 1.65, 1.65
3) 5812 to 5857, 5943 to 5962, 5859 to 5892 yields 0.09 mag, 1.7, 1.65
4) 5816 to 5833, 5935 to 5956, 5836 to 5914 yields 0.05 mag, 1.7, 1.62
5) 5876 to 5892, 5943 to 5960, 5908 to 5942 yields -0.05 mag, 1.51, 1.64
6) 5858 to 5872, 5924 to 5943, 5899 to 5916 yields 0.00 mag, 1.59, 1.63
